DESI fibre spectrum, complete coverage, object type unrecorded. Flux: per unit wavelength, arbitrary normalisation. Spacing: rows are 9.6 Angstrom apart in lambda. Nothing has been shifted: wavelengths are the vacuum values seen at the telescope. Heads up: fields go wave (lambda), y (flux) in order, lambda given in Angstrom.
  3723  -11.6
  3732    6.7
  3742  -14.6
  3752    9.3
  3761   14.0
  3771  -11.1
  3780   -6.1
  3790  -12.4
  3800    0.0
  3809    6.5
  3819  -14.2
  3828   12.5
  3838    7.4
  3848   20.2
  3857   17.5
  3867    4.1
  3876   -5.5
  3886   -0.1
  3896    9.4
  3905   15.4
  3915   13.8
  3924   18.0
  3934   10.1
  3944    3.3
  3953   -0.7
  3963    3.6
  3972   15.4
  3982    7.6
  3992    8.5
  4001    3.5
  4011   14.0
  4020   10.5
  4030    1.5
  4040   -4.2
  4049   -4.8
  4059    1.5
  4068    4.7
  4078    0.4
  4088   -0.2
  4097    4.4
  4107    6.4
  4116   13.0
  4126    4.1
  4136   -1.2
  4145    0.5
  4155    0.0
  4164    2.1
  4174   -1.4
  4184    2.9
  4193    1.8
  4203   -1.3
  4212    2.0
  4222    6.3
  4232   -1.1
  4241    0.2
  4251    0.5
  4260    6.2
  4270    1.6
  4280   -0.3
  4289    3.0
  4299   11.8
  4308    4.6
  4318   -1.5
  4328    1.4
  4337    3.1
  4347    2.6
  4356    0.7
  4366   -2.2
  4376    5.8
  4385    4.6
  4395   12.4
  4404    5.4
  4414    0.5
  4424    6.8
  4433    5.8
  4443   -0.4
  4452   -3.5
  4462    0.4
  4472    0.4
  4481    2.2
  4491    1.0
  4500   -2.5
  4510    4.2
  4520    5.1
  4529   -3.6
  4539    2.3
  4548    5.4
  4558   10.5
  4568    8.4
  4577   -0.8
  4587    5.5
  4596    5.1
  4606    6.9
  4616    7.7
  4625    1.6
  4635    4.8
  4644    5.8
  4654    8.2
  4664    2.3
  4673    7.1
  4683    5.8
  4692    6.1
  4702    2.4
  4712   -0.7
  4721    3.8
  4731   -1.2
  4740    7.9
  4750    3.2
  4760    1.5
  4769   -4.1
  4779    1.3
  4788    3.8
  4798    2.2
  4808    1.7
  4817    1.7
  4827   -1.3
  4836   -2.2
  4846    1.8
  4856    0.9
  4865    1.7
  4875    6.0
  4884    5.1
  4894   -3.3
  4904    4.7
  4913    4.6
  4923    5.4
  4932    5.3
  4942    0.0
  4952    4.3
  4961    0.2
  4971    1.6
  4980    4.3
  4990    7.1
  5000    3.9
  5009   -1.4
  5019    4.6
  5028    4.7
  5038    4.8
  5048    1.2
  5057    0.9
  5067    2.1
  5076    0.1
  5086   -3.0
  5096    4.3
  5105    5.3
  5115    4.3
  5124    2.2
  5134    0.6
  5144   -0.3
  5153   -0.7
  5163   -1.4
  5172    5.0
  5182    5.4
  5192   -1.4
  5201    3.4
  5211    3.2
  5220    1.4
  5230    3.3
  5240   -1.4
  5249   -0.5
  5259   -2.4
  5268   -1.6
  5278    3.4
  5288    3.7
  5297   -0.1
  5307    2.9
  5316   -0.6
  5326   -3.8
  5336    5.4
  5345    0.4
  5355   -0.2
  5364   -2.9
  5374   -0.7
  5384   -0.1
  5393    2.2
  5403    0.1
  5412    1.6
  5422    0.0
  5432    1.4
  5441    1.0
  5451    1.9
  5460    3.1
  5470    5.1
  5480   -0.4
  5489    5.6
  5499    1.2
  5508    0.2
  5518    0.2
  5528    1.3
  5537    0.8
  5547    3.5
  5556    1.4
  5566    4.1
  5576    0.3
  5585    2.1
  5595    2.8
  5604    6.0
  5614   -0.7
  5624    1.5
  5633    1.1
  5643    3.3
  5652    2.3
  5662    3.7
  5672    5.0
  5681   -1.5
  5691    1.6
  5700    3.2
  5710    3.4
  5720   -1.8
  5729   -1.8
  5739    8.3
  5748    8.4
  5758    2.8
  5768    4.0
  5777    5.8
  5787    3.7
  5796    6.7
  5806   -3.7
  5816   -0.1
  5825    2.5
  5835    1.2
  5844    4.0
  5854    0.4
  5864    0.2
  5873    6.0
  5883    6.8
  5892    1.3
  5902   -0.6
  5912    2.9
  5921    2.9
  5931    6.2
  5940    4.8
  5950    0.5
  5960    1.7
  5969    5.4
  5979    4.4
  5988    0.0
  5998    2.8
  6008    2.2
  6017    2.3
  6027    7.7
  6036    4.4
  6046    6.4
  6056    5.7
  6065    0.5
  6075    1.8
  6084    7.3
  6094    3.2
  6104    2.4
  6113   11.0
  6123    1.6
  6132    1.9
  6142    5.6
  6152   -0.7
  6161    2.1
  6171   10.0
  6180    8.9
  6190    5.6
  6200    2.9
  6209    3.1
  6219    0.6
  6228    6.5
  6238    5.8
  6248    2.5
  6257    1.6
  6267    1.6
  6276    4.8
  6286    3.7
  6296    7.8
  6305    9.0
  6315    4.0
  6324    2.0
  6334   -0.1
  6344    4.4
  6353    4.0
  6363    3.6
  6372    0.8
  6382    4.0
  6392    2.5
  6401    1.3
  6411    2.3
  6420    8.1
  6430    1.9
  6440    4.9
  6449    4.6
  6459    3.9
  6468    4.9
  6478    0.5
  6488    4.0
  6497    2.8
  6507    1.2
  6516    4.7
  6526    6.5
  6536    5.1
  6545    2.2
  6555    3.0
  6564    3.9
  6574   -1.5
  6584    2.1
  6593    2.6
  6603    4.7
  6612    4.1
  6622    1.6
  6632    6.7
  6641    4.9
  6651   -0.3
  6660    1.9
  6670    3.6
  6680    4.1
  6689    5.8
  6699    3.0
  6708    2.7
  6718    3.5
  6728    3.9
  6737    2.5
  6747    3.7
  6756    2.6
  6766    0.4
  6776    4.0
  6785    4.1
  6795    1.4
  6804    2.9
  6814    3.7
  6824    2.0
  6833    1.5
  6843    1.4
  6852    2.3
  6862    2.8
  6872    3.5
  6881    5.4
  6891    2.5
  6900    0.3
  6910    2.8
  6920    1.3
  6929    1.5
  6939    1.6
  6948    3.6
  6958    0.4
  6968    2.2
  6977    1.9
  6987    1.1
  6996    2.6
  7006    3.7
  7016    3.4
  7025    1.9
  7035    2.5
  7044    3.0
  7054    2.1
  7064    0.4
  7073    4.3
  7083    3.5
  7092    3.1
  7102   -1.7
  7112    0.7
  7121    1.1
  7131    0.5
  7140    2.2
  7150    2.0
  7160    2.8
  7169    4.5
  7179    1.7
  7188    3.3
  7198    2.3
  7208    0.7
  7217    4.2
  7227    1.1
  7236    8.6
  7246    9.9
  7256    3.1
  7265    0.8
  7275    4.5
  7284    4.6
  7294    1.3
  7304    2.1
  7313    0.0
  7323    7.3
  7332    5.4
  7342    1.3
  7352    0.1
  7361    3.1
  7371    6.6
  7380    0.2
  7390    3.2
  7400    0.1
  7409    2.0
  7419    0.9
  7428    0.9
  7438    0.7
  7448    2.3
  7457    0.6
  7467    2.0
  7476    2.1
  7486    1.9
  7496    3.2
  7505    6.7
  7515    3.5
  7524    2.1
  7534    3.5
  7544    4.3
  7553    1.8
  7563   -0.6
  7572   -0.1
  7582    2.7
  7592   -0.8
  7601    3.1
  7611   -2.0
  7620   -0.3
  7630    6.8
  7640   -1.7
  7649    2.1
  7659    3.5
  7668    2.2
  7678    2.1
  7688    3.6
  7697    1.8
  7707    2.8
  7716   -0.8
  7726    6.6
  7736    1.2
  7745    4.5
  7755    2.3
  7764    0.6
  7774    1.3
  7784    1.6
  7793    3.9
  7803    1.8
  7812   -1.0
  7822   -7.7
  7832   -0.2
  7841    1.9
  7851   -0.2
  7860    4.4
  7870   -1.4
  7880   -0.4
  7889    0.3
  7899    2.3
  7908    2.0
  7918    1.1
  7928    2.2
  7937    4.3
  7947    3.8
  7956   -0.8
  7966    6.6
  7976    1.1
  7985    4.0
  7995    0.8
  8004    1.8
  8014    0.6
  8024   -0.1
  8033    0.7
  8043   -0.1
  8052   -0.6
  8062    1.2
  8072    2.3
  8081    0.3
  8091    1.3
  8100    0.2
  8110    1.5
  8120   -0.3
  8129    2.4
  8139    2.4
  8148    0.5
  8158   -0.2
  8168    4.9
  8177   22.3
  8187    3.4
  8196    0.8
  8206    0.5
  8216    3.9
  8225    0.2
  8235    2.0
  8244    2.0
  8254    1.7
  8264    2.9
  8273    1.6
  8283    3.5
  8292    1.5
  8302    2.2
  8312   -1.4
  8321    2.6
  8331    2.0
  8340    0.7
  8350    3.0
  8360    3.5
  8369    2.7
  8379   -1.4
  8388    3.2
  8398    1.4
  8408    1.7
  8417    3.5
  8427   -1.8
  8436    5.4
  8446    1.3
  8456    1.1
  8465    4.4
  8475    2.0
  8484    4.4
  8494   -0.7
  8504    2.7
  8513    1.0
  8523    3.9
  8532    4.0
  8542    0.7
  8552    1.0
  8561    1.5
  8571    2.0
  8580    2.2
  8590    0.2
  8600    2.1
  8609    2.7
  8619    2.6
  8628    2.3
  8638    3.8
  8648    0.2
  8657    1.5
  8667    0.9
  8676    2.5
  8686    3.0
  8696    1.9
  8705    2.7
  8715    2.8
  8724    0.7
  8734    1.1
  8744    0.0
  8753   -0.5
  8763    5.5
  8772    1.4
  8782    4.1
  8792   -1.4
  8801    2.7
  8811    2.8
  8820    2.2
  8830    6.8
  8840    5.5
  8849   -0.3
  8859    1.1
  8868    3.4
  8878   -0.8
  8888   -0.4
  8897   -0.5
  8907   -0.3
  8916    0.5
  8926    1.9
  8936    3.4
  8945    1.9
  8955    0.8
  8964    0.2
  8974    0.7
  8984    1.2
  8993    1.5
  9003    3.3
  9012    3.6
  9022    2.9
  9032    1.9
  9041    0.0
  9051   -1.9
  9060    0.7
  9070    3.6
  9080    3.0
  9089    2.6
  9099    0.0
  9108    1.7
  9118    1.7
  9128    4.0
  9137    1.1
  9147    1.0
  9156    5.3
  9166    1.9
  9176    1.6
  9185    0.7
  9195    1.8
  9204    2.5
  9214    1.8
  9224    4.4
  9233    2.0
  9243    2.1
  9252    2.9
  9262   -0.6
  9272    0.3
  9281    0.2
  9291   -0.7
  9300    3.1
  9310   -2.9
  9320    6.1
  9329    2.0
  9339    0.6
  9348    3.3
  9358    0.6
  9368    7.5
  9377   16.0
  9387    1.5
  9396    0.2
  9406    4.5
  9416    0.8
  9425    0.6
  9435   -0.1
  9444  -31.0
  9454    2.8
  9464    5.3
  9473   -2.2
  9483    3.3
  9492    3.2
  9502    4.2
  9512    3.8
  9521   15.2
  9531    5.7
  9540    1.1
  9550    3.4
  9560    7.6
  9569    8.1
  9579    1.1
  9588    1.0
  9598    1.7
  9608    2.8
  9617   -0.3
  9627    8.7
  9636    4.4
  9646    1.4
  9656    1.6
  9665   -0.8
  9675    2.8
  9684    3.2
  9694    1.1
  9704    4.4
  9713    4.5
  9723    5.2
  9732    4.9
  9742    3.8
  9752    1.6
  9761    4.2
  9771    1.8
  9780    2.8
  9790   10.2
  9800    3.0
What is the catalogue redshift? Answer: 1.19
